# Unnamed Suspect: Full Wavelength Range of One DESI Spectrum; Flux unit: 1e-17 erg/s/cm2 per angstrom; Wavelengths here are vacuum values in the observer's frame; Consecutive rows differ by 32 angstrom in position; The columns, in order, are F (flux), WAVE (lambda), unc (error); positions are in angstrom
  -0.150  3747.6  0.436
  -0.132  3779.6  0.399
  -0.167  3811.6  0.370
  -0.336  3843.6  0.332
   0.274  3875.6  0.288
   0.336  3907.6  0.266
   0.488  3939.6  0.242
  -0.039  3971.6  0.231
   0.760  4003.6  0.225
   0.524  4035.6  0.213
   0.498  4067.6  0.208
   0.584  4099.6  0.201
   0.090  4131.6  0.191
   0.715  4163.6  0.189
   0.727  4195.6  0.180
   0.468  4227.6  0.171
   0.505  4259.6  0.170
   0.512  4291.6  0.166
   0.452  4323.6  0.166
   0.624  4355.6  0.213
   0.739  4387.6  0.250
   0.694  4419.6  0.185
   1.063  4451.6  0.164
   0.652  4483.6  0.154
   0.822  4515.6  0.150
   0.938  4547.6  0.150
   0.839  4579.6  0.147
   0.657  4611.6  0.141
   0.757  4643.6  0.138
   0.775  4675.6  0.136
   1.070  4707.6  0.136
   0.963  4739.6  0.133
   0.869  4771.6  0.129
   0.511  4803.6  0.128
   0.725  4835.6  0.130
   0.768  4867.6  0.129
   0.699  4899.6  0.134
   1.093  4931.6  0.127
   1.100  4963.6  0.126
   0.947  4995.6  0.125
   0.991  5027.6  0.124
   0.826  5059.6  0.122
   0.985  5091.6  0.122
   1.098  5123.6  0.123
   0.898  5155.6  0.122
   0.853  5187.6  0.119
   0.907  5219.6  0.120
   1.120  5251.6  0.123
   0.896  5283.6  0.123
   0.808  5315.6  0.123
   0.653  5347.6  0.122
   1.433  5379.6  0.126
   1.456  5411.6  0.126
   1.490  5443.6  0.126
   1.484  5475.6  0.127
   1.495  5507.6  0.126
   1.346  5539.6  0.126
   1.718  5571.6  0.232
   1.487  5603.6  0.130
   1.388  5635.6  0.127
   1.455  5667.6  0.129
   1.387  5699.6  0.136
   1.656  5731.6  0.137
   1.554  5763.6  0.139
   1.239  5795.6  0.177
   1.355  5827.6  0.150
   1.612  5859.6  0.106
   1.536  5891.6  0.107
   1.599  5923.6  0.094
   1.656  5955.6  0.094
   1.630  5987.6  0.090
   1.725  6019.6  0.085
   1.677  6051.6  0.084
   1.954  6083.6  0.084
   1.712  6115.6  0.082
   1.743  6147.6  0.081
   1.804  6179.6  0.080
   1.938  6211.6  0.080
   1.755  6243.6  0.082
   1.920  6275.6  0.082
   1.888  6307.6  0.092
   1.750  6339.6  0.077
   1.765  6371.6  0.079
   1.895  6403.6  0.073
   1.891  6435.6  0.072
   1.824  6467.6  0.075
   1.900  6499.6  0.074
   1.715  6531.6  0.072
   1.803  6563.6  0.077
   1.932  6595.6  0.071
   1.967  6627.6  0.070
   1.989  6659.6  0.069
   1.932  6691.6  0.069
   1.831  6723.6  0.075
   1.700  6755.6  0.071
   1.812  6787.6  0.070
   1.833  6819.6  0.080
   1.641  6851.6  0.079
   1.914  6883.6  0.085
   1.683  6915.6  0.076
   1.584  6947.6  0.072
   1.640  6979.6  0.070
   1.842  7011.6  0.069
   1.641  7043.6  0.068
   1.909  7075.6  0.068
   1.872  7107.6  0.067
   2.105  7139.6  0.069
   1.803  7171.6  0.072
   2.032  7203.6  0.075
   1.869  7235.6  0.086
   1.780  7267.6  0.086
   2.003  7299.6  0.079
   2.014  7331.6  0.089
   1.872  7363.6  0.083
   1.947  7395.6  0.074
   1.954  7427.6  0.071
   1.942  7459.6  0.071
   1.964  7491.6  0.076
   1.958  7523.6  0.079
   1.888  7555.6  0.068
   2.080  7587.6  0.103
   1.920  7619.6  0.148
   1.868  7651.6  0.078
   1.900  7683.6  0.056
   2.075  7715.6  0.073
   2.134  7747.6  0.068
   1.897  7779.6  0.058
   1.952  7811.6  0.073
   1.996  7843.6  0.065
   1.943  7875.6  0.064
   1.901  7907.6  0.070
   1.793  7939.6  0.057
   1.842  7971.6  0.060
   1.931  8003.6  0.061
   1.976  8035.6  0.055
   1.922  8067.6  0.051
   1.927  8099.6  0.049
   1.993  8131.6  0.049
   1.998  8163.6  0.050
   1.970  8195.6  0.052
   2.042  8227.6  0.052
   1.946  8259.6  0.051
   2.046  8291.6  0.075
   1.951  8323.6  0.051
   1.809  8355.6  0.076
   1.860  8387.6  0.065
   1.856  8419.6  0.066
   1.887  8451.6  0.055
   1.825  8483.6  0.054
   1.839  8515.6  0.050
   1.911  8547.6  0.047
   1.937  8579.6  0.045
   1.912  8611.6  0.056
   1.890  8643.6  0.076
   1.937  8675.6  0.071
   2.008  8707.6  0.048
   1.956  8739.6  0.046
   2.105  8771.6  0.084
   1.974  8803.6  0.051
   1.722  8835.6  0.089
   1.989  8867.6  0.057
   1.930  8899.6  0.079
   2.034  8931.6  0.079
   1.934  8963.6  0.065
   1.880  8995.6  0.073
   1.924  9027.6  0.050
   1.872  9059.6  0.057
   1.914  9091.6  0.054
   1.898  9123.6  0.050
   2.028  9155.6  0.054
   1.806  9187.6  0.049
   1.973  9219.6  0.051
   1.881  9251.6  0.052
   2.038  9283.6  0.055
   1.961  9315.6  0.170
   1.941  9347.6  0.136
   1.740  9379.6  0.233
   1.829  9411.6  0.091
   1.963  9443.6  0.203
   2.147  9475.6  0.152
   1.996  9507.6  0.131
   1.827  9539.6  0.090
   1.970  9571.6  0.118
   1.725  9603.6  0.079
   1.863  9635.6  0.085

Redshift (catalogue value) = 0.35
